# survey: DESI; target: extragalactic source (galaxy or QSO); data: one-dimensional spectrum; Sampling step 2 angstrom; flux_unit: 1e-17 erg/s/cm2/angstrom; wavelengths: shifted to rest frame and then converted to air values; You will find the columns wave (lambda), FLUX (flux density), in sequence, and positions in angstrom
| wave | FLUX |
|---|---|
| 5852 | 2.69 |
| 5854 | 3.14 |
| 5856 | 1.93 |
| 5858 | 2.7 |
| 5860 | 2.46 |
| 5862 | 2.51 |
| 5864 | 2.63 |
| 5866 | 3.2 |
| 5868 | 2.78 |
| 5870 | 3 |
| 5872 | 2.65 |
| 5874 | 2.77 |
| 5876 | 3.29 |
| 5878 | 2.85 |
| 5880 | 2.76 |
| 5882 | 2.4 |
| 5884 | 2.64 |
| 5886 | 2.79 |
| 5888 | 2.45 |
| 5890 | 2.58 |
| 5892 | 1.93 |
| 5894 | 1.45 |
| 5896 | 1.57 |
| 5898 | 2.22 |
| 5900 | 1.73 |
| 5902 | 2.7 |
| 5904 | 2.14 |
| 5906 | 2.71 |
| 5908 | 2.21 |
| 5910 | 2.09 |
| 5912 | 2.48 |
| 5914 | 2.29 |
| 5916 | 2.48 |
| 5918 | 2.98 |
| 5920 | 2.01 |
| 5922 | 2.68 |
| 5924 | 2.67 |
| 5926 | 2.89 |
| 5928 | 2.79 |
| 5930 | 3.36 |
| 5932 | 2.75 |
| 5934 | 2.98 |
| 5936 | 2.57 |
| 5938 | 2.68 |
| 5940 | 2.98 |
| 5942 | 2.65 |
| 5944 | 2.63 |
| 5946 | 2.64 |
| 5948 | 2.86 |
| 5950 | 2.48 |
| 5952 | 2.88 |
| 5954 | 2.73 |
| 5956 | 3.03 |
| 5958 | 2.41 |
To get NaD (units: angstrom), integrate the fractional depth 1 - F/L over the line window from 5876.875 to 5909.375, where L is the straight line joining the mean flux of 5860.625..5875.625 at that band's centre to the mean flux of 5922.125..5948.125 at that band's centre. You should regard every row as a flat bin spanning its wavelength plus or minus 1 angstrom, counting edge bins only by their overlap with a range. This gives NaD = 5.6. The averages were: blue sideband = 2.8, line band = 2.32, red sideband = 2.8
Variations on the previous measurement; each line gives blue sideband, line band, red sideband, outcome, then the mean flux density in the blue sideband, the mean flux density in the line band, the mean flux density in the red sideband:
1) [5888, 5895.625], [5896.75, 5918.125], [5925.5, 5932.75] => 0.68 angstrom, 2.01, 2.33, 2.96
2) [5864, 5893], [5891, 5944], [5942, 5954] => 4.72 angstrom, 2.72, 2.46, 2.7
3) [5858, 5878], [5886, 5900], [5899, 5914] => 2.34 angstrom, 2.81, 2.07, 2.29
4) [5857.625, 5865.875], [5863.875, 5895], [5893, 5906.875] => -3.34 angstrom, 2.63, 2.64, 2.07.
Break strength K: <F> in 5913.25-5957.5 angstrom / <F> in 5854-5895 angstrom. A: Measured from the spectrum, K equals 1.0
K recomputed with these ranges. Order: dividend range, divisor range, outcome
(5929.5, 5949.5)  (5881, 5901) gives 1.28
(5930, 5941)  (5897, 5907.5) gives 1.24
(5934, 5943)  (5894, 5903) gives 1.38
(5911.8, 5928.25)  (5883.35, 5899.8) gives 1.19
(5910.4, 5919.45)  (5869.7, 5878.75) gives 0.86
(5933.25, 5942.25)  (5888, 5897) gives 1.43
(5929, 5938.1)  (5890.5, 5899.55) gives 1.58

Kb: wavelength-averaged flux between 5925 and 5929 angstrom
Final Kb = 2.84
